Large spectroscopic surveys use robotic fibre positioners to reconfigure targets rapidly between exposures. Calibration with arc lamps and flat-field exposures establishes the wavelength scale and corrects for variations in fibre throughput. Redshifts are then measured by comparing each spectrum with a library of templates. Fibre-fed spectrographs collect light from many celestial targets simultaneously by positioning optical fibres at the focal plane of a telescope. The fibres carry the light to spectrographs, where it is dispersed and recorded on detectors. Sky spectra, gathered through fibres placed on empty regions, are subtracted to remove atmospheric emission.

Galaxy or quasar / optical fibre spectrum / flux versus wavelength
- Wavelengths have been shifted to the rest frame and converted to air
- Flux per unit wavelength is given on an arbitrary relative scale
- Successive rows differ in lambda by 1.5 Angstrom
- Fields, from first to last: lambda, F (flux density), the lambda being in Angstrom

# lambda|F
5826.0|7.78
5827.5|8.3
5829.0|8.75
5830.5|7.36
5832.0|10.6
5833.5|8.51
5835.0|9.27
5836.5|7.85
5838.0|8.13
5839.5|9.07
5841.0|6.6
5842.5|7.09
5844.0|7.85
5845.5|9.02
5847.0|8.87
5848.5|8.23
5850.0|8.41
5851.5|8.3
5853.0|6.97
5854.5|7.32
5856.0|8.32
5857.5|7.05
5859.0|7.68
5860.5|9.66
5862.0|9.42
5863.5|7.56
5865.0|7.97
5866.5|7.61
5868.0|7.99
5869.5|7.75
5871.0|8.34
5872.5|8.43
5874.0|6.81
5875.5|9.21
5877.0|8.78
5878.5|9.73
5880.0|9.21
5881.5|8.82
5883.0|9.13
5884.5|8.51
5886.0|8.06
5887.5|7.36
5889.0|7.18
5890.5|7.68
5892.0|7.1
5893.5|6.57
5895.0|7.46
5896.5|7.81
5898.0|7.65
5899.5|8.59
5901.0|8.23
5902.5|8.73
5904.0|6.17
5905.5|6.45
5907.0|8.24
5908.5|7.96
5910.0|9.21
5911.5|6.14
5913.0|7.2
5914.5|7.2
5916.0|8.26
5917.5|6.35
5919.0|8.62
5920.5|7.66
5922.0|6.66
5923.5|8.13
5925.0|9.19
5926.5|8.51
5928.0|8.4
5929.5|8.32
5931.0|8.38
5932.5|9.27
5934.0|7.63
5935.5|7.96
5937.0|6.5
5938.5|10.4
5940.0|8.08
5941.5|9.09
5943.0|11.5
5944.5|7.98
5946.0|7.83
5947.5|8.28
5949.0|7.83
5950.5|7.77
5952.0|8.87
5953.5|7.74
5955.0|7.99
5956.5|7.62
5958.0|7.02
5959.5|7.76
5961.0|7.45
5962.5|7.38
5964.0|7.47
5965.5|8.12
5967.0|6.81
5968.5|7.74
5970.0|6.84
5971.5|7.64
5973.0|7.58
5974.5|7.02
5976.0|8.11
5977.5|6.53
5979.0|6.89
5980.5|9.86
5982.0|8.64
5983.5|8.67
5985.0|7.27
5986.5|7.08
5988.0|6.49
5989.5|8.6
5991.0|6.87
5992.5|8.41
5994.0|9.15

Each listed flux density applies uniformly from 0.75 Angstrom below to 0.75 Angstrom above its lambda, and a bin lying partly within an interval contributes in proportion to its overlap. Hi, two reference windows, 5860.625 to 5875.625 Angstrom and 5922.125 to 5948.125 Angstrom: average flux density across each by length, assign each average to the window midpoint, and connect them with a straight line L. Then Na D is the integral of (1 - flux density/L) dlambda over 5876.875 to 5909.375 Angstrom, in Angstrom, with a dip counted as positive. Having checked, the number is 1.2 Angstrom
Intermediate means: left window 8.13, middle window 7.96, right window 8.51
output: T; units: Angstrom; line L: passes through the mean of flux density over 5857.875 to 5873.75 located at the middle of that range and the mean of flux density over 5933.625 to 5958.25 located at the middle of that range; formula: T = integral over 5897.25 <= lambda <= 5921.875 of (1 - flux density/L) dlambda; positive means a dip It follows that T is 1.8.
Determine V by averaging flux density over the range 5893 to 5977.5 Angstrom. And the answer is 7.87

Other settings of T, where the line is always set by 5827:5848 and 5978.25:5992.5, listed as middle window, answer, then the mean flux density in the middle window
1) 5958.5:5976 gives 1.00 Angstrom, 7.46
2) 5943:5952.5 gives -0.43 Angstrom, 8.34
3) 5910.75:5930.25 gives 0.81 Angstrom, 7.74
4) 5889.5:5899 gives 0.89 Angstrom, 7.4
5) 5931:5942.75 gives -0.77 Angstrom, 8.55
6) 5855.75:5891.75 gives 0.01 Angstrom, 8.24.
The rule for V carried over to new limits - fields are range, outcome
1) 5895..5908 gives 7.72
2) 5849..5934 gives 7.99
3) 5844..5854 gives 8.24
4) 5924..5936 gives 8.46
